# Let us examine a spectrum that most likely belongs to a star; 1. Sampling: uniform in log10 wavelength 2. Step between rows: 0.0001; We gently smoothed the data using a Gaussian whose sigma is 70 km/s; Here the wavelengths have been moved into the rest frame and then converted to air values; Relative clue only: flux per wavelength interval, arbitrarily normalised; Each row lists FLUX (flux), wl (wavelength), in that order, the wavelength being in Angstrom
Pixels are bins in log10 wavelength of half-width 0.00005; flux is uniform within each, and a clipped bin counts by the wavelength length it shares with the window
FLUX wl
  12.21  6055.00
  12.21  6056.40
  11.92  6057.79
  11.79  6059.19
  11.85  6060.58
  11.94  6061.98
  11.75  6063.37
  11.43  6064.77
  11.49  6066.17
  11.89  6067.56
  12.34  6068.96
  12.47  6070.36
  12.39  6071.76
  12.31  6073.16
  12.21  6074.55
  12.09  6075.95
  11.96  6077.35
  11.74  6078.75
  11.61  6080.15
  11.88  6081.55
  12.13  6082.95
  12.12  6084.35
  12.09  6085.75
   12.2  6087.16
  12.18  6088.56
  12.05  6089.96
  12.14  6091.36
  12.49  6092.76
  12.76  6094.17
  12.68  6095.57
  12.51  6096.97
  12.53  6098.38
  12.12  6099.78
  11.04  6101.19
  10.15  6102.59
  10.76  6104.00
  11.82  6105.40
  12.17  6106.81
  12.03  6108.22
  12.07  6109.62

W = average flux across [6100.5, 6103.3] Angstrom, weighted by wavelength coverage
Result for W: 10.6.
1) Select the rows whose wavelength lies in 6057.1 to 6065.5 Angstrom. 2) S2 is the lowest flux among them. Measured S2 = 11.43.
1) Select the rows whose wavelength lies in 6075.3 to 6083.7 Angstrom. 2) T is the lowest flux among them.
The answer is 11.61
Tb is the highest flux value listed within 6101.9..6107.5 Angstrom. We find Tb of 12.17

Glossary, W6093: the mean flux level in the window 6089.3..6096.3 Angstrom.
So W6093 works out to 12.4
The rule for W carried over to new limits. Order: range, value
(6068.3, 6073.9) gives 12.4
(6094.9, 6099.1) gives 12.6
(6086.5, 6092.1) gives 12.2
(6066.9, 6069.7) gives 12.1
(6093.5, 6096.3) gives 12.7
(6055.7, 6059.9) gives 12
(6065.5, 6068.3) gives 11.7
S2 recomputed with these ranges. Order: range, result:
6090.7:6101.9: 11.04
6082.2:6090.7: 12.05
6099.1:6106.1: 10.15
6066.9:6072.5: 11.89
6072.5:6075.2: 12.21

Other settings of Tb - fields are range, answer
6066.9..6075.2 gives 12.47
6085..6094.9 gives 12.76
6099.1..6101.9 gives 12.12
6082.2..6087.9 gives 12.2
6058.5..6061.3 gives 11.85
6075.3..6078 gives 12.09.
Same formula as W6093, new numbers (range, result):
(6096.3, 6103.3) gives 11.7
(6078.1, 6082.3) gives 11.7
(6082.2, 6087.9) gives 12.1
